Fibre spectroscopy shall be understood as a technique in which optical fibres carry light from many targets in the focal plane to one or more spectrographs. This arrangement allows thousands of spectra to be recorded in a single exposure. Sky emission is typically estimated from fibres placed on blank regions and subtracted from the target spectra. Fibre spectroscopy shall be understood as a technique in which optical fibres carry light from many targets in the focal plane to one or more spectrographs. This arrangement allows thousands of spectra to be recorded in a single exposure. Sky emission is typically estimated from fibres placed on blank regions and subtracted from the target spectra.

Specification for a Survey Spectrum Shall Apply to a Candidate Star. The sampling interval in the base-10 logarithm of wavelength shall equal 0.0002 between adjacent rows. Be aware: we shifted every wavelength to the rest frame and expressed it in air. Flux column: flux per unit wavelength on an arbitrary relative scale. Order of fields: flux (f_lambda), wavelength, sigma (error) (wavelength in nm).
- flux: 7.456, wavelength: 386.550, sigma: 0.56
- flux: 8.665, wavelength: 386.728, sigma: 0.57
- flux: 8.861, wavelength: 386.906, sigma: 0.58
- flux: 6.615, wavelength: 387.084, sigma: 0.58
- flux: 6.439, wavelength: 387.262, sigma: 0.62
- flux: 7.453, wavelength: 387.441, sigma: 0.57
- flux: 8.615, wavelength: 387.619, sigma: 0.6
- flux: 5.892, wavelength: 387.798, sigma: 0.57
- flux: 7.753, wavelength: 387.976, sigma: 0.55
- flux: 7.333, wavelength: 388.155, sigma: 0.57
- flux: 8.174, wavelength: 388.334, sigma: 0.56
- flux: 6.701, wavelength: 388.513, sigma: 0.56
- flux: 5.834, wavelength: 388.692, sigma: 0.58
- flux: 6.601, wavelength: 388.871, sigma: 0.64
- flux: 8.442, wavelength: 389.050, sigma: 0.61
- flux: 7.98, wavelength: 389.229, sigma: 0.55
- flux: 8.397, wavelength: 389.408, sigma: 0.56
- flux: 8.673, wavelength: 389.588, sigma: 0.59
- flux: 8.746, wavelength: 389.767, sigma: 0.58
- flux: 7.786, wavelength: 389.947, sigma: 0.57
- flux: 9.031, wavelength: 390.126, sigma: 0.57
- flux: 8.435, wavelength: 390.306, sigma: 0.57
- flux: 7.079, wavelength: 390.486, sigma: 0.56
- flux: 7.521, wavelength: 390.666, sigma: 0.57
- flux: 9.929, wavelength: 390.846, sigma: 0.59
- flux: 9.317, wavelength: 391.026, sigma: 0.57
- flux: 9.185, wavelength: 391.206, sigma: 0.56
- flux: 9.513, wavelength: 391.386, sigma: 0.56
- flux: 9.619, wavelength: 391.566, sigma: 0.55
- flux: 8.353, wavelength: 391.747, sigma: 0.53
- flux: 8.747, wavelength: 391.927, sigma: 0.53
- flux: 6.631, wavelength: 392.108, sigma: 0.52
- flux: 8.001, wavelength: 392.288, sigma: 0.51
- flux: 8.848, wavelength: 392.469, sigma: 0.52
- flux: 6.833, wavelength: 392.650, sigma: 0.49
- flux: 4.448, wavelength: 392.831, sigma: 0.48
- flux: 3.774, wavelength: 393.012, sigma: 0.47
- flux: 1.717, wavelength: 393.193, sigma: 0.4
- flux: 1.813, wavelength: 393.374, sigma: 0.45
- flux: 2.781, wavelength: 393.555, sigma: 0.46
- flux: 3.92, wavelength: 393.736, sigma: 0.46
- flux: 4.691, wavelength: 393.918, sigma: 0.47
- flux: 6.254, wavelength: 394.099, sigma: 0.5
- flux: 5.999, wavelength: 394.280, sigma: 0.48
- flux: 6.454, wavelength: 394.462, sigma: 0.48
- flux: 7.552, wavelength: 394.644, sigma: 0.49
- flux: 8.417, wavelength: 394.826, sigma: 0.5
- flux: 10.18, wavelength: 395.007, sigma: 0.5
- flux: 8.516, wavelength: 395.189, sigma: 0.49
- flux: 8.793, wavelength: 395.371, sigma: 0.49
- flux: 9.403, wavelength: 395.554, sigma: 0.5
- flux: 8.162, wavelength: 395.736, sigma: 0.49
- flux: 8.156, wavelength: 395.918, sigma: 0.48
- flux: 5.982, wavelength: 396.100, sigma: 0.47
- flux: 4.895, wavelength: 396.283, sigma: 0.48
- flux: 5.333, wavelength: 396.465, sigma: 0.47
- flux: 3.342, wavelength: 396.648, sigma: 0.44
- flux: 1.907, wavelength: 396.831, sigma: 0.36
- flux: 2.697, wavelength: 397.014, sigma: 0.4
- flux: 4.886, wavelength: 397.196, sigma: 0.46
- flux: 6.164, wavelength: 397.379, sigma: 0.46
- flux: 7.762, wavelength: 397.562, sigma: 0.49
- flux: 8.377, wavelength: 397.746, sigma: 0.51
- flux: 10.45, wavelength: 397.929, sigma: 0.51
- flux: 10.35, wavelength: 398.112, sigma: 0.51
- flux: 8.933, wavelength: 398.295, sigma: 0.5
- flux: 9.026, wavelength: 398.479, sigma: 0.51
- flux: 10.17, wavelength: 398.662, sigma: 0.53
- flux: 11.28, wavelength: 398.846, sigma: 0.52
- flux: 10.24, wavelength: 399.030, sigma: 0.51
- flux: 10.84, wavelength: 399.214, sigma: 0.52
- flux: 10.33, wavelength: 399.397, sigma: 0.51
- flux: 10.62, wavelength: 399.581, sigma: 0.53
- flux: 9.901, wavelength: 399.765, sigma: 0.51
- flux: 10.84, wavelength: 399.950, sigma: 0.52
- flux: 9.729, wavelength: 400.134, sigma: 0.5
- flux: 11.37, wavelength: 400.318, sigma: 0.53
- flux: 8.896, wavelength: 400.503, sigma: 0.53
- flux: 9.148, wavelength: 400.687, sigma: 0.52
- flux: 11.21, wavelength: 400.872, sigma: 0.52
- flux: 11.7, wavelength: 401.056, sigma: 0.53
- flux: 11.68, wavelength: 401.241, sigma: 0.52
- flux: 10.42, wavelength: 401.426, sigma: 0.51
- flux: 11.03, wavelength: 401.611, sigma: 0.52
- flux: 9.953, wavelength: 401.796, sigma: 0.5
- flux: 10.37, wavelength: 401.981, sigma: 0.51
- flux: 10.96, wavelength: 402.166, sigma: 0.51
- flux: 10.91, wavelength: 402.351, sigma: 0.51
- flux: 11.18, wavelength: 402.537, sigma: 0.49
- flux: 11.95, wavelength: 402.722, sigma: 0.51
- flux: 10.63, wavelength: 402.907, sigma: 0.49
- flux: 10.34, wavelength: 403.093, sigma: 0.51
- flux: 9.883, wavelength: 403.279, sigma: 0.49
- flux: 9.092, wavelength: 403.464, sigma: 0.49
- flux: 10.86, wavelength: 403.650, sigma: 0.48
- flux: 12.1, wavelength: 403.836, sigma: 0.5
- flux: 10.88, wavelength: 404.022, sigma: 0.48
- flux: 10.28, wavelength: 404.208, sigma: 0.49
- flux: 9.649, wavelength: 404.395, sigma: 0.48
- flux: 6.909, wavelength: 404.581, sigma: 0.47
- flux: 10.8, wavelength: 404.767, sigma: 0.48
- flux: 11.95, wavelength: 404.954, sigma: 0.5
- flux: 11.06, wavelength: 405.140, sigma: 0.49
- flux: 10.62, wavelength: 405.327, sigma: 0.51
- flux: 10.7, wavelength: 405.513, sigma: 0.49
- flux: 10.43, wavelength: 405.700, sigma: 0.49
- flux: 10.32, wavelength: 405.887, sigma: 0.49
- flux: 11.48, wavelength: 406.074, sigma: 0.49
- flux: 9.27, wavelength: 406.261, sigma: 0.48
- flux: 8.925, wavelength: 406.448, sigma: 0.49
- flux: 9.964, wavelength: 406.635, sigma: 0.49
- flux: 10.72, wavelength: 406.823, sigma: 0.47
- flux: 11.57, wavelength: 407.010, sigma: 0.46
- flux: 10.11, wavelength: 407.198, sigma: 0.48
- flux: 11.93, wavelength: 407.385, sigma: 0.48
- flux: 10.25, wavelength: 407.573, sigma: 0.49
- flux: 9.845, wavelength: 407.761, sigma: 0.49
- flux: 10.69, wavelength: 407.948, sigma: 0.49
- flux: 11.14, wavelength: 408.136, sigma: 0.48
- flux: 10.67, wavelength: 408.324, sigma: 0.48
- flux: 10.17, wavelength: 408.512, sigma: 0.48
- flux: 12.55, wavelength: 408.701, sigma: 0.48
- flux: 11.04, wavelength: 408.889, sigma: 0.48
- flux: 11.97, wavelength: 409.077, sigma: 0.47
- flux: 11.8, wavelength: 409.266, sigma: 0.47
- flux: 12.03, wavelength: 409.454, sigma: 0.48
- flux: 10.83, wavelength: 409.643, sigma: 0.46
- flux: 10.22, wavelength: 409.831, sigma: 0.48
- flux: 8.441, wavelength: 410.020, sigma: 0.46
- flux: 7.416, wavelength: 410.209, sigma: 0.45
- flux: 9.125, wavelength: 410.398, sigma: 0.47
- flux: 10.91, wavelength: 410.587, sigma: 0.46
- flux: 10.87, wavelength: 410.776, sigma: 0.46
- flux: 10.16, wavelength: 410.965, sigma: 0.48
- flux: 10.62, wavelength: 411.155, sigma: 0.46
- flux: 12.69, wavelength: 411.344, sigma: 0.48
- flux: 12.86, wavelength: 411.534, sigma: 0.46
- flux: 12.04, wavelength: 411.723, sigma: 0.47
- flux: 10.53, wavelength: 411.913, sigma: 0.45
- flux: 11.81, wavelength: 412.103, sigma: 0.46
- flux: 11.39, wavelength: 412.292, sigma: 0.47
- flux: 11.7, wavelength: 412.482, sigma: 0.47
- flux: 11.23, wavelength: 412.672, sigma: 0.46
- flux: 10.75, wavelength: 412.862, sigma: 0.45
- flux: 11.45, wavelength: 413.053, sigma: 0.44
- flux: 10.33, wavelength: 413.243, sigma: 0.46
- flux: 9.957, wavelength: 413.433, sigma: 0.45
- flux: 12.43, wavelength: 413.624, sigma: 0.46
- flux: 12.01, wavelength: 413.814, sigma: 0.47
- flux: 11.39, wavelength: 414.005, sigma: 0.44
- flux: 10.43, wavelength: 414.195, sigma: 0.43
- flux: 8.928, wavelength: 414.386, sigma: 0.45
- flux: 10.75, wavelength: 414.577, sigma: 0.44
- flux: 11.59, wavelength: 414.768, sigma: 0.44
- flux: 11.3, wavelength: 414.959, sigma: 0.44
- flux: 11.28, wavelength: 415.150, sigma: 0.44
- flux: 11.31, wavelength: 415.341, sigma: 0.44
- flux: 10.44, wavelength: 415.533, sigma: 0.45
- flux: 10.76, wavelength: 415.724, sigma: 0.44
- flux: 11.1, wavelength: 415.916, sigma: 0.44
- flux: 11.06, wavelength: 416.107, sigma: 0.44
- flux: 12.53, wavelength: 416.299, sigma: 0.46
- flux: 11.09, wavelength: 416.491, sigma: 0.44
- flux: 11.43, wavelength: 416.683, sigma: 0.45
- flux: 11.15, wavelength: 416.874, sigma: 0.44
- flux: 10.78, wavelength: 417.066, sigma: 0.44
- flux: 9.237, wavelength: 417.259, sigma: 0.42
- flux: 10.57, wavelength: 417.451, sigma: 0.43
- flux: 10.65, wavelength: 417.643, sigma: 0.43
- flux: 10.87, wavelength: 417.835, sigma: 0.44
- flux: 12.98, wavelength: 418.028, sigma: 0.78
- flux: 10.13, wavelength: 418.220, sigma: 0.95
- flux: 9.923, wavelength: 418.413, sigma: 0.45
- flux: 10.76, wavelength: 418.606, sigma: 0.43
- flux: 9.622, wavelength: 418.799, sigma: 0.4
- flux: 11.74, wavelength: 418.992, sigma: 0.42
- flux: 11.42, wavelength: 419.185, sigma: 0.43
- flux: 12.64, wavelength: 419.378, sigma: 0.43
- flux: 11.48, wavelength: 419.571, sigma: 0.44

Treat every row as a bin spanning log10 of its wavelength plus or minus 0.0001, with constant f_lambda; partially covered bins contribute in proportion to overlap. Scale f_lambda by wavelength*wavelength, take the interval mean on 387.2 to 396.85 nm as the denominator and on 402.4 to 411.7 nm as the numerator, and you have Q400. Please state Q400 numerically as 1.62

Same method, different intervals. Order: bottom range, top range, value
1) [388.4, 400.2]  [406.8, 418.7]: 1.58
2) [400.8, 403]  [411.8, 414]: 1.08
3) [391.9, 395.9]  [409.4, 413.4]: 1.83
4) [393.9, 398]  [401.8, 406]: 1.63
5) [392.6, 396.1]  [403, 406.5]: 1.75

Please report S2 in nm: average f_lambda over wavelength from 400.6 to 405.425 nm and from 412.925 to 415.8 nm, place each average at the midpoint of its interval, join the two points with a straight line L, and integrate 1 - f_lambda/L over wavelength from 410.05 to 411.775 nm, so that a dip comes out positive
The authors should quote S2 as 0.04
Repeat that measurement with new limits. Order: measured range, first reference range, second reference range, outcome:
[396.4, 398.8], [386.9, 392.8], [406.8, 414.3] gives 0.56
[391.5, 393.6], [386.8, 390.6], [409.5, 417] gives 0.56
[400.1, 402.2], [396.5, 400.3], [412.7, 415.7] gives -0.40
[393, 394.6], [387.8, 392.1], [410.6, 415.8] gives 0.81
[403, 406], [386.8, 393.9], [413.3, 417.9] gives -0.34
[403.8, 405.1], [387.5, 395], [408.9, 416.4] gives -0.11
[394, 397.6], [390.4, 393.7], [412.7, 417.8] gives 0.46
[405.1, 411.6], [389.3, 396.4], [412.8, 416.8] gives -0.47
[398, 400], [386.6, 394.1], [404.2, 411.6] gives -0.31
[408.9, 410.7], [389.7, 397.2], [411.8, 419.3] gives -0.08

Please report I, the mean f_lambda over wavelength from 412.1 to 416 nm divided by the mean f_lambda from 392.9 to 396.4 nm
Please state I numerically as 1.8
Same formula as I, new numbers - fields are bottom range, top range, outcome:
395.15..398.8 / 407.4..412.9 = 1.51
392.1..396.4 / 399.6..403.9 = 1.67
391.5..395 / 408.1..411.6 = 1.76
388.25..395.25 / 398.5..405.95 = 1.46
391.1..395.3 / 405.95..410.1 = 1.61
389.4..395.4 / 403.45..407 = 1.44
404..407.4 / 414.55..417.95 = 1.06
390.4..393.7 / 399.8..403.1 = 1.56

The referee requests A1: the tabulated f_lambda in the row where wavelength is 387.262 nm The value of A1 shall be 6.439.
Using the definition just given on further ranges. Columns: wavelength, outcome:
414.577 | 10.75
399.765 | 9.901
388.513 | 6.701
